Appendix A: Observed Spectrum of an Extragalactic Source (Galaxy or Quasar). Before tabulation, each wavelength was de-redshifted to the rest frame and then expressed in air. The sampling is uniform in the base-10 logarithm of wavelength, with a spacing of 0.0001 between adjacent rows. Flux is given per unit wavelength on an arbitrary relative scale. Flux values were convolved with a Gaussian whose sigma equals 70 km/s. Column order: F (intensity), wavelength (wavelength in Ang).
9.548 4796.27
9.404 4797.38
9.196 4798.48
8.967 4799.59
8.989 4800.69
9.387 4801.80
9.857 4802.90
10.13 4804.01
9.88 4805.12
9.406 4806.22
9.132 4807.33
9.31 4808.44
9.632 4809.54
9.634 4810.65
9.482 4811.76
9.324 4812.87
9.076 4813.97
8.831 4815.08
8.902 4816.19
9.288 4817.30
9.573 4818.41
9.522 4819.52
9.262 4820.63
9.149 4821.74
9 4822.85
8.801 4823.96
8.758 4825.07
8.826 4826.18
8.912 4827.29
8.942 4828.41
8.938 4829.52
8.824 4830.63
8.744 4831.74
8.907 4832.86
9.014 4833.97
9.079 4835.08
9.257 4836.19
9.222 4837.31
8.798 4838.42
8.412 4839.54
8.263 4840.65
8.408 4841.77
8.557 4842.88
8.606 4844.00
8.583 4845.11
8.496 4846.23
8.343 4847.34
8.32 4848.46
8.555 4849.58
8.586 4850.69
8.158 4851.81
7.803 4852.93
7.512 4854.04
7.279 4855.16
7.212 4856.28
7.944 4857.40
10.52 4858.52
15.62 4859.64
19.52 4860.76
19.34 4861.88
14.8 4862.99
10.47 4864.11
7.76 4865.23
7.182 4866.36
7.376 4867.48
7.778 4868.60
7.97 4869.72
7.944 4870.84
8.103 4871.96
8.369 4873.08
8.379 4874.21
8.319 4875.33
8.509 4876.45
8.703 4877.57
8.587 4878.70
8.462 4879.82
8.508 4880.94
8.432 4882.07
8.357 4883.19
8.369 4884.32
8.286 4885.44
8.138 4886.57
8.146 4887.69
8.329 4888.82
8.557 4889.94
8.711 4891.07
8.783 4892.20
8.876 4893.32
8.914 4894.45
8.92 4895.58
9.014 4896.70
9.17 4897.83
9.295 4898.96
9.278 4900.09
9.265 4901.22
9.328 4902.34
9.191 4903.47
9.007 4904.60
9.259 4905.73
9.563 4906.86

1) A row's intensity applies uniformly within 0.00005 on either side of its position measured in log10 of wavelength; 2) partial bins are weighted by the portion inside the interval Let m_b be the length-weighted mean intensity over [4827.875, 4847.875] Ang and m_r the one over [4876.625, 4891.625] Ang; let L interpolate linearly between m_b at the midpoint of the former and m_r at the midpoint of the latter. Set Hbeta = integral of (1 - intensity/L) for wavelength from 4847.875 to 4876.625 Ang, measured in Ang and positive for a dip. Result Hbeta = -3.42 Ang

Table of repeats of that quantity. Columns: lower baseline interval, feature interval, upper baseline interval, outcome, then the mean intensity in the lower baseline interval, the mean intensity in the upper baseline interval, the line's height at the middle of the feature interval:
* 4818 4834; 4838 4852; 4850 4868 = 1.9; 9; 10.4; 9.83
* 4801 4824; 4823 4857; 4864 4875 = 0.7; 9.37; 8.04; 8.73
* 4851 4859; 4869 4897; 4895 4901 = 1.0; 8.05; 9.14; 8.76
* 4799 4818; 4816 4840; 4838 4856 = -0.5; 9.37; 8.27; 8.81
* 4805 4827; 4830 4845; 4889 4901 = 0.6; 9.23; 8.94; 9.15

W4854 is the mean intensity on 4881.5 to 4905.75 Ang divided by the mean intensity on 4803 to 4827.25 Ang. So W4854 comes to 0.95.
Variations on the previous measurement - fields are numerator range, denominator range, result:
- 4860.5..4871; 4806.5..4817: 1.18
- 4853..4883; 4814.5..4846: 1.08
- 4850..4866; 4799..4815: 1.15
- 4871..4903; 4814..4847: 0.97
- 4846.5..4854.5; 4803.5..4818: 0.87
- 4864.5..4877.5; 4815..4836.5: 0.89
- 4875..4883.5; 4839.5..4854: 1.02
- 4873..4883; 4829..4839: 0.94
